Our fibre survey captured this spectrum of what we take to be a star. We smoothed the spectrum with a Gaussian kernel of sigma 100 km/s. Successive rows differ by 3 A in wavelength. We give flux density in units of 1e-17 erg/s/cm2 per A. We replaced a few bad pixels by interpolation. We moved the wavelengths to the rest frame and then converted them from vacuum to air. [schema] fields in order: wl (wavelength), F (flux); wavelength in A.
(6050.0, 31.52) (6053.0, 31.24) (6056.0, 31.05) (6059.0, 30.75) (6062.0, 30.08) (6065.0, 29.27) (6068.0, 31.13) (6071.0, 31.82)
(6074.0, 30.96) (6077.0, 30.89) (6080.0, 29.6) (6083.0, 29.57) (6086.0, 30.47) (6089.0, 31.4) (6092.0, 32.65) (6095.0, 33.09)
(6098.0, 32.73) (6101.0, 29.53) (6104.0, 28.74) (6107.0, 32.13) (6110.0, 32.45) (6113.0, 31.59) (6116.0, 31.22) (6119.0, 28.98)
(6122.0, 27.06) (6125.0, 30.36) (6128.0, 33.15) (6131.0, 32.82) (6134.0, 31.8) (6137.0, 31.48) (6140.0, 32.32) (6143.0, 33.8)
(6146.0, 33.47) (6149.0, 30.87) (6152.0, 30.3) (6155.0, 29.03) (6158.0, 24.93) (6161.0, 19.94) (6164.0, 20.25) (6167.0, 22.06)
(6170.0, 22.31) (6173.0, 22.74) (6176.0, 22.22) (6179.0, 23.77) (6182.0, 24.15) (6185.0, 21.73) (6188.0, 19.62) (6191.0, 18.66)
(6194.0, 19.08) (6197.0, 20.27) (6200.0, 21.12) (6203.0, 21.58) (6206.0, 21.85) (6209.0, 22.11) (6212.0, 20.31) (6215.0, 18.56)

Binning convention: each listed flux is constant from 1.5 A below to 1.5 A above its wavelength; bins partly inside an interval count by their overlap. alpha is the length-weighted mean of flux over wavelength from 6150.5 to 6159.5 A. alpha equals 28.1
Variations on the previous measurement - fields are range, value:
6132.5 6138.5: 31.6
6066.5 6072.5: 31.5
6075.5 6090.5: 30.4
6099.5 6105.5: 29.1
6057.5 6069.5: 30.3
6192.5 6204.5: 20.5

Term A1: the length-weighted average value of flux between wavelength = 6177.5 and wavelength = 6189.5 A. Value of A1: 22.3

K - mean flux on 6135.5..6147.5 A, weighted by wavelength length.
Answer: 32.8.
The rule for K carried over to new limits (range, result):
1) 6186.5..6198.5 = 19.4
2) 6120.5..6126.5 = 28.7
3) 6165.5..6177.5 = 22.3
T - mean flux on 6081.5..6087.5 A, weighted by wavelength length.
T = 30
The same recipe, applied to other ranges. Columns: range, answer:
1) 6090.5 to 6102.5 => 32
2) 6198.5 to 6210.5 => 21.7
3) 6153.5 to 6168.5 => 23.2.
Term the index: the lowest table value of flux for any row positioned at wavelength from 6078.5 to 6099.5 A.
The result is 29.57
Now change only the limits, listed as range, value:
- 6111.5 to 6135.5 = 27.06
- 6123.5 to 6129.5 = 30.36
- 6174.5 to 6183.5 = 22.22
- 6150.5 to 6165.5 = 19.94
